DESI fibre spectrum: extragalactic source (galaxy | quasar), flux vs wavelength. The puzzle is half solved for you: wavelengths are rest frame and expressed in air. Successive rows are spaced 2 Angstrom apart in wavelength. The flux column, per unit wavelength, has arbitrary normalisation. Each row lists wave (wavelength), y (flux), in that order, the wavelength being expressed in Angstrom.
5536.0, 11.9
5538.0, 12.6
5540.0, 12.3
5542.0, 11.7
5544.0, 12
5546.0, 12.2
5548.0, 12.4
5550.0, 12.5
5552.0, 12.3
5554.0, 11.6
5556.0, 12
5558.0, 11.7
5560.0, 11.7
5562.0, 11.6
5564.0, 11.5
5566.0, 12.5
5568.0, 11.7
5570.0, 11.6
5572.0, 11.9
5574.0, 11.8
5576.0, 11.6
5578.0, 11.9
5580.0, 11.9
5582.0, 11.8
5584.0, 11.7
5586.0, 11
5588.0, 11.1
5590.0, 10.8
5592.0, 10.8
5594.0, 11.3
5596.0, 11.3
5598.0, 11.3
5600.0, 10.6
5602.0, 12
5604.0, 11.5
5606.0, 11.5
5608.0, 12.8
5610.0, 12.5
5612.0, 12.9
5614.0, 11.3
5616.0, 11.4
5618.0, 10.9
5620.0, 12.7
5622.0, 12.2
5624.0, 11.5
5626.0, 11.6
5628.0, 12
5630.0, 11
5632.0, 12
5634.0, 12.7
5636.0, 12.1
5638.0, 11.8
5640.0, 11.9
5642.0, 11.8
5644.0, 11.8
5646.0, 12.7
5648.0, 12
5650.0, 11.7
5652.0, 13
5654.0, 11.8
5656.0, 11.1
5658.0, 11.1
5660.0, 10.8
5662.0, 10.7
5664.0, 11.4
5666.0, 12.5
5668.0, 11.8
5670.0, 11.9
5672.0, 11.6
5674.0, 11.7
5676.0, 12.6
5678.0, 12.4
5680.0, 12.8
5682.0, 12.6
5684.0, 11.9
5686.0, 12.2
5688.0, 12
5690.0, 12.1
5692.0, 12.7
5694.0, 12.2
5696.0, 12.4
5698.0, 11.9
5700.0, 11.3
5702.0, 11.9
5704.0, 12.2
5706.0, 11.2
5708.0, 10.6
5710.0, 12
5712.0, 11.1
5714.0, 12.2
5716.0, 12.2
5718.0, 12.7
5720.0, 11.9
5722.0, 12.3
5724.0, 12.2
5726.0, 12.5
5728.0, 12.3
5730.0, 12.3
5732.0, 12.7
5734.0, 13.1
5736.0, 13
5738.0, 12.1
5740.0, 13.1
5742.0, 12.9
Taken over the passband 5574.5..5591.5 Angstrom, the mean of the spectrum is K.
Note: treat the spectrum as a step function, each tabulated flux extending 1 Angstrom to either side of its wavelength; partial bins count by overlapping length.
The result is 11.5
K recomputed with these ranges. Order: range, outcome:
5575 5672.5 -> 11.7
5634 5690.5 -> 11.9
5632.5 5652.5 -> 12.1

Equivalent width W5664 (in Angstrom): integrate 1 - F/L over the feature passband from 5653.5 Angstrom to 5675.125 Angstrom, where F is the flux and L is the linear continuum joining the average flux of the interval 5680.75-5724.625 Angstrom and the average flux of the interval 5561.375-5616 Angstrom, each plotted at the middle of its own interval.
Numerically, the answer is 0.7 Angstrom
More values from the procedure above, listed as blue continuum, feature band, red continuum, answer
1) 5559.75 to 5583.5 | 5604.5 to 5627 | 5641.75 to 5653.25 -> 0.2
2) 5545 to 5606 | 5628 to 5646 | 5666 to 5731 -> -0.1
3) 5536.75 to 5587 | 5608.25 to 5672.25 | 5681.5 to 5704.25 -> 1.0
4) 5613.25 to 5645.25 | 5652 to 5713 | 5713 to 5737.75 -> 1.6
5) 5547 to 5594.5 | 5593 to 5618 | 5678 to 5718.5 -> 0.2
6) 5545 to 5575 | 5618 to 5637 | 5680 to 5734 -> 0.1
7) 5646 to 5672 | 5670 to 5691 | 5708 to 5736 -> -0.5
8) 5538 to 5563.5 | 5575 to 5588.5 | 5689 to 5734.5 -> 0.5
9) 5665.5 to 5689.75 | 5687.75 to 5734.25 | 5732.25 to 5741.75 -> 1.7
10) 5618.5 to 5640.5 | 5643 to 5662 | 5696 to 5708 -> 0.2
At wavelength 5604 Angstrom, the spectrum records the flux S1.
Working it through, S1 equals 11.5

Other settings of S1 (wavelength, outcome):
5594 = 11.3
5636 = 12.1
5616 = 11.4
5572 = 11.9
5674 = 11.7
